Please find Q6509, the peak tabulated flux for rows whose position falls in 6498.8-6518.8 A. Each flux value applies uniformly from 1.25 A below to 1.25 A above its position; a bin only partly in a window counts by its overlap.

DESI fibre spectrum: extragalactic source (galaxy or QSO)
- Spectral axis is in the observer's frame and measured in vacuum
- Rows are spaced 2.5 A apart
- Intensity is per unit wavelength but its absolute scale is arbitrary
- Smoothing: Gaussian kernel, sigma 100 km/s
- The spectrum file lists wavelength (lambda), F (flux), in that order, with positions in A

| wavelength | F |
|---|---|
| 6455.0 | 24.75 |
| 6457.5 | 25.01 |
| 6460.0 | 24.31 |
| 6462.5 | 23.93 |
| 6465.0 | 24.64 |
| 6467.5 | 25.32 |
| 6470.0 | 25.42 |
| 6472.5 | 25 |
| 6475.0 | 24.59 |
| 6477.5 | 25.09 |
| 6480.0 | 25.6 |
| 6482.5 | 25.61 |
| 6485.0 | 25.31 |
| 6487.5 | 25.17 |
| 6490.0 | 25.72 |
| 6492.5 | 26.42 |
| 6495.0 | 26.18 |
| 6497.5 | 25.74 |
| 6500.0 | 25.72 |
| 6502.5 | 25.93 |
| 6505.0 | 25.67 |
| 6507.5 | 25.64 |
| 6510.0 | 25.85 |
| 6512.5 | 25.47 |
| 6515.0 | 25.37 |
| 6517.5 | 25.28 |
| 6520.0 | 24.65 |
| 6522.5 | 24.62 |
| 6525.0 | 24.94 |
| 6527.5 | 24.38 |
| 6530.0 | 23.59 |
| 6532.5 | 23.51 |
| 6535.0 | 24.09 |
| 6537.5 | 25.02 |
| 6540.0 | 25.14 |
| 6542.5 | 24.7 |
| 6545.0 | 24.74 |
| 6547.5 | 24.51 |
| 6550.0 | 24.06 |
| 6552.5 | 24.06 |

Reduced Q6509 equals 25.93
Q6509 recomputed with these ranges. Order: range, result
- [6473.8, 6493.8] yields 26.42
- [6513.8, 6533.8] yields 25.37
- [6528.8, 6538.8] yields 25.02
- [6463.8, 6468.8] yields 25.32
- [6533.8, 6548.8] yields 25.14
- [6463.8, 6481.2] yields 25.6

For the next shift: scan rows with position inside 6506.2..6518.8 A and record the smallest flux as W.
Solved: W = 25.28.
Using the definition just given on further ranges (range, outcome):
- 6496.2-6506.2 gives 25.67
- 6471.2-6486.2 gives 24.59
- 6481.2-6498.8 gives 25.17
